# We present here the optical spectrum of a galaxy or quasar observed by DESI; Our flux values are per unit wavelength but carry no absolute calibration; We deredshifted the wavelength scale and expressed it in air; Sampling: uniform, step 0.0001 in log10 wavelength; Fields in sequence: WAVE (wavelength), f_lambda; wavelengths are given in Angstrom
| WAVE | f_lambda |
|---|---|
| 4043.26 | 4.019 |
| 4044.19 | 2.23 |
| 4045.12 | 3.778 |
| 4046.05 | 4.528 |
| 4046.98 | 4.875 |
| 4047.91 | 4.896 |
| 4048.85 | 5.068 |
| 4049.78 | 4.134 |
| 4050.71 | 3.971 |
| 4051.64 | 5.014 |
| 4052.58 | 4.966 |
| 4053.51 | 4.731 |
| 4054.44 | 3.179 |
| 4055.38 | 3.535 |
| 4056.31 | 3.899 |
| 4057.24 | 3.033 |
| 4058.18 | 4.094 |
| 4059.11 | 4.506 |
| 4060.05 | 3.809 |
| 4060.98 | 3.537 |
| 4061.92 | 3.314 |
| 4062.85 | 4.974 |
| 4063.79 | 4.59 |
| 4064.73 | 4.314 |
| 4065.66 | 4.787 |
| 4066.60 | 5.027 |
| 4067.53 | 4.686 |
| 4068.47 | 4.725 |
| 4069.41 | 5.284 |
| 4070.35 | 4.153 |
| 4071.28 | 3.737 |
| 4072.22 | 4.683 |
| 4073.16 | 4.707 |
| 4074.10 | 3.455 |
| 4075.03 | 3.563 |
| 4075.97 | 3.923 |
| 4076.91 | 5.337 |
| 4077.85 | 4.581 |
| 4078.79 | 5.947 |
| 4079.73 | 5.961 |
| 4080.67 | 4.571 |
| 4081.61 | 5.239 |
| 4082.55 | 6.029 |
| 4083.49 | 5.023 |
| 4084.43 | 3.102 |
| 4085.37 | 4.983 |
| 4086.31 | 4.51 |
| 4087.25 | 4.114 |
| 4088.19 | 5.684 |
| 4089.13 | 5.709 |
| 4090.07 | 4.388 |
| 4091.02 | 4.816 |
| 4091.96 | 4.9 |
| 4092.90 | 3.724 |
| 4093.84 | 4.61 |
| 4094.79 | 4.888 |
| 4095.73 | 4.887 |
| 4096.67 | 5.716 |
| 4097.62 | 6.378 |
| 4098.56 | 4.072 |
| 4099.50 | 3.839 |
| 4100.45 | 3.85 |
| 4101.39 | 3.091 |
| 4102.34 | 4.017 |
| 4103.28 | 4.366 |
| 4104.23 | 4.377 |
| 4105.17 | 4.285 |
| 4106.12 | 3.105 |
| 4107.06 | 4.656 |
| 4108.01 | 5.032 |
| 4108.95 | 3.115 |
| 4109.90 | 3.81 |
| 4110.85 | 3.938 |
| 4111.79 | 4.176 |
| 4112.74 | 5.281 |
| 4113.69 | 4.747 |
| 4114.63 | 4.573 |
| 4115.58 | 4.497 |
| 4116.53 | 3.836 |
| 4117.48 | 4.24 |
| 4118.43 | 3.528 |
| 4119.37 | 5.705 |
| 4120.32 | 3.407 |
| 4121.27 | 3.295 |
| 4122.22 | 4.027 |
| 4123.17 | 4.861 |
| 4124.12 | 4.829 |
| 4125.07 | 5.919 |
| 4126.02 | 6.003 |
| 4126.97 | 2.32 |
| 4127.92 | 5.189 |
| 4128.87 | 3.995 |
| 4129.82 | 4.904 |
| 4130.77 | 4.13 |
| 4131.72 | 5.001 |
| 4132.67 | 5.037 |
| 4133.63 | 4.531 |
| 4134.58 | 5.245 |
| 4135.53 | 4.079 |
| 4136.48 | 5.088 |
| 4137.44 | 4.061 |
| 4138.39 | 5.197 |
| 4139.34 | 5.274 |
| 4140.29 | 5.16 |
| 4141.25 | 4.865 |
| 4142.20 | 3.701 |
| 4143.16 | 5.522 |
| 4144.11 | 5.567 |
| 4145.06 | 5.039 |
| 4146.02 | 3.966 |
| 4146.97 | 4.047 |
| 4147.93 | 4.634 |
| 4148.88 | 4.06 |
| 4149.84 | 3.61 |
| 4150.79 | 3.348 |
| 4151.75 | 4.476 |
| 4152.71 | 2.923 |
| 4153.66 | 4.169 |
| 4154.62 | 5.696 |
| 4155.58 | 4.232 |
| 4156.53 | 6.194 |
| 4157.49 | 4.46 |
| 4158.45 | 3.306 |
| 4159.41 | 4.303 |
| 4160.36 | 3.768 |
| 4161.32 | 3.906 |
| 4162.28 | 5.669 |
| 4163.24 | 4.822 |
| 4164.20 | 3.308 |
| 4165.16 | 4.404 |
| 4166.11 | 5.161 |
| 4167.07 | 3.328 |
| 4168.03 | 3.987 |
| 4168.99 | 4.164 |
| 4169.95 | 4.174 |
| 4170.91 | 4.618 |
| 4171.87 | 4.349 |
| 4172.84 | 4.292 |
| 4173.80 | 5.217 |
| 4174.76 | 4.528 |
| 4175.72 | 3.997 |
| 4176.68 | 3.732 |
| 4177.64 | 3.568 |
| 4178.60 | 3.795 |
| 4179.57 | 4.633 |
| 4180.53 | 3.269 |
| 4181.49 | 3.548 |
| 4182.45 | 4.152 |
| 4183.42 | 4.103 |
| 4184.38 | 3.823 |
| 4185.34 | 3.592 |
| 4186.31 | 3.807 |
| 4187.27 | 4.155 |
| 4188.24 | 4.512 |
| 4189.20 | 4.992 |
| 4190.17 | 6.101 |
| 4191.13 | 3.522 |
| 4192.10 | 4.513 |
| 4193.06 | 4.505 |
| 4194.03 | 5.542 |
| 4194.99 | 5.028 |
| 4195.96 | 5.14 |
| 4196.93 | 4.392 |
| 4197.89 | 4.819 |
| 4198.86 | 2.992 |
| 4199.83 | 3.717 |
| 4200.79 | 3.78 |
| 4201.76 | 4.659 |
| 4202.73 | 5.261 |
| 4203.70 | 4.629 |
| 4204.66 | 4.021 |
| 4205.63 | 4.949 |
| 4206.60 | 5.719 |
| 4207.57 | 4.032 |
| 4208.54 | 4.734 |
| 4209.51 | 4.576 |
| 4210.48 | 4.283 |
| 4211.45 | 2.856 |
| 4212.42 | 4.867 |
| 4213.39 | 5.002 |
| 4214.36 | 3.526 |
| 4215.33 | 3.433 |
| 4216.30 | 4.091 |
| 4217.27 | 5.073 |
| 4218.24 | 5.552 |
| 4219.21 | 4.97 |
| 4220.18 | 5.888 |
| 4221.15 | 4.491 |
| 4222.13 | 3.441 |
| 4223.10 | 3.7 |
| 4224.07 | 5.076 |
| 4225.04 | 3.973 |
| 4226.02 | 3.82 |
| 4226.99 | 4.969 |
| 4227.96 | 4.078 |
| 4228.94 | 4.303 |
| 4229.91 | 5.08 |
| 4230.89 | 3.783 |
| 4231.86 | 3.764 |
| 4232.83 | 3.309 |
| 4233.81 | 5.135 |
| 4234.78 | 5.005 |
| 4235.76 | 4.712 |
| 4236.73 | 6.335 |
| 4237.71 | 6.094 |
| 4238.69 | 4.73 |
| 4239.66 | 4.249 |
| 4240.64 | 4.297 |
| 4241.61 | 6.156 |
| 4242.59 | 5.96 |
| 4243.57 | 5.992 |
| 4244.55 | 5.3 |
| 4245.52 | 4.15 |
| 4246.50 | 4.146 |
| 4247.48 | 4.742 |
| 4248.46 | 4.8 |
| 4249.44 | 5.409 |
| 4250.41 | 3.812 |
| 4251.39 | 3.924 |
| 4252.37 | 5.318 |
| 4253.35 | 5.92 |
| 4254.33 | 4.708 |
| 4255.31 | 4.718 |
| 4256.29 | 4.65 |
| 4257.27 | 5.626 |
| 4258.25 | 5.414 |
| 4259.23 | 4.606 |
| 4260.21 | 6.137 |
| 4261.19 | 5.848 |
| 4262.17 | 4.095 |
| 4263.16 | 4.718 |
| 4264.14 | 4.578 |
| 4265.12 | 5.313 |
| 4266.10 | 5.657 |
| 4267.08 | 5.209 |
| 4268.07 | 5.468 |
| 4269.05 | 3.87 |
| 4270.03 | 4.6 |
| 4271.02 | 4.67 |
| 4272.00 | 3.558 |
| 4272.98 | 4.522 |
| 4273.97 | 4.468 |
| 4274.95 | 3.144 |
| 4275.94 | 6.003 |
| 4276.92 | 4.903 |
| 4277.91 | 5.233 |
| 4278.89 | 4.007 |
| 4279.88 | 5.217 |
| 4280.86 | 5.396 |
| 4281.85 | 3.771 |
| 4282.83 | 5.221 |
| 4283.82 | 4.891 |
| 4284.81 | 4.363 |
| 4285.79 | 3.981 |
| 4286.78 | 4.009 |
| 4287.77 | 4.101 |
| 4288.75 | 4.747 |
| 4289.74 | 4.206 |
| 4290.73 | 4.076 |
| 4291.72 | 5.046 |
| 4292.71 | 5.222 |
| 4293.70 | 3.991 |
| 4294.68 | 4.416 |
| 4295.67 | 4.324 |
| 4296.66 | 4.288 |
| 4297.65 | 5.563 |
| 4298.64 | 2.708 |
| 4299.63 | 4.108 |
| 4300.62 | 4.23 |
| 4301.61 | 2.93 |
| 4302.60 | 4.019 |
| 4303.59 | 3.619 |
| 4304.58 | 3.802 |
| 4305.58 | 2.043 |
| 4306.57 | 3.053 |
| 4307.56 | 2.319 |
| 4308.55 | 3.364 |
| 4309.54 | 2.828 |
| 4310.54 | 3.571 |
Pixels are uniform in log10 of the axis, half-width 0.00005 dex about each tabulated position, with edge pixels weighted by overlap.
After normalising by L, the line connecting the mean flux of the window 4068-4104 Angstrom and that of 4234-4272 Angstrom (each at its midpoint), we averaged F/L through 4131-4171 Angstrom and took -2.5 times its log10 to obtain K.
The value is 0.07 mag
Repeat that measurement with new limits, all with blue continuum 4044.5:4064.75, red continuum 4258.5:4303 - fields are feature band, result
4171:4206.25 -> 0.022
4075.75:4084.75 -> -0.185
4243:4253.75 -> -0.080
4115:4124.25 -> 0.026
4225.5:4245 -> -0.082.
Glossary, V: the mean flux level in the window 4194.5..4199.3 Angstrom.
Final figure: 4.49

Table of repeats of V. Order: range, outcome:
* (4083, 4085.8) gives 4.37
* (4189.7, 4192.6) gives 4.71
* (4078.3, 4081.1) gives 5.5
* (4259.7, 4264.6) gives 5.07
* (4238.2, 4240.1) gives 4.51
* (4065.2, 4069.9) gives 4.89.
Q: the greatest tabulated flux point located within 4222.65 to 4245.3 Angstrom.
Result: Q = 6.335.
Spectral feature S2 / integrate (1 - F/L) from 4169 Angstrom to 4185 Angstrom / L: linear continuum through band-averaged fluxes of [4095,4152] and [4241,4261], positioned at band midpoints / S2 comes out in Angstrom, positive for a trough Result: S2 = 2.1 Angstrom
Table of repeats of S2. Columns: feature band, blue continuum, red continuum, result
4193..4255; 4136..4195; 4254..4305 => -2.2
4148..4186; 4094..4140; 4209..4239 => 2.7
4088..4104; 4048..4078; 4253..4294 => -0.9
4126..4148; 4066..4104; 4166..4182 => -1.7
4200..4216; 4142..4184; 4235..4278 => 0.7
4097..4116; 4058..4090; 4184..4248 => 1.4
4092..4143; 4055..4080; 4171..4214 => -1.3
